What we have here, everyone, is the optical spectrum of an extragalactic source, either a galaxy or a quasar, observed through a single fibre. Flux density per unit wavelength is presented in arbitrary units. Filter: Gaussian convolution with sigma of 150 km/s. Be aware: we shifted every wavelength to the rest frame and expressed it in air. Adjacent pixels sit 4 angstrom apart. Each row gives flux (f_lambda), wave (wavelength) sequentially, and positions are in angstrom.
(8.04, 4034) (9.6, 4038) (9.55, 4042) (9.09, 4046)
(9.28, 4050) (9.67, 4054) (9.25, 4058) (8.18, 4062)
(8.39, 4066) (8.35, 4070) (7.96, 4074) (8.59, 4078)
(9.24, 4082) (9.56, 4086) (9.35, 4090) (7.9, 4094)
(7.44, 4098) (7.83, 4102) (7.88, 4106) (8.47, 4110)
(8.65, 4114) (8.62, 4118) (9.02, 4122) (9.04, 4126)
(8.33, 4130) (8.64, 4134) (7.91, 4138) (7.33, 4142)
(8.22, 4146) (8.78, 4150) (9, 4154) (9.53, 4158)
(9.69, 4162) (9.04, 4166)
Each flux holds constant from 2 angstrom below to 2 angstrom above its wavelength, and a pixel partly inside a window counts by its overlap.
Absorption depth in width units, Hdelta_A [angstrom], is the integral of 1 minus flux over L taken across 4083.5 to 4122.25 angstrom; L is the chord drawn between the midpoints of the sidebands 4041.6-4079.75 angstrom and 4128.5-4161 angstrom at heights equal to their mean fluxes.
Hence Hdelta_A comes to 0.9 angstrom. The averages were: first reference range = 8.8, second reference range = 8.51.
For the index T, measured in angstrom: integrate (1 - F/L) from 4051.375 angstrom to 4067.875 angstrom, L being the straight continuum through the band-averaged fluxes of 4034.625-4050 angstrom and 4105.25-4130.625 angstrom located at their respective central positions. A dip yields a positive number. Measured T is 0.4 angstrom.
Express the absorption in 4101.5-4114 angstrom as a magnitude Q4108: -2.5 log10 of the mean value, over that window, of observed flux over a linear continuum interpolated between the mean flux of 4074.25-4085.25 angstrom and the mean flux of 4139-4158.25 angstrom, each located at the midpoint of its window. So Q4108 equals 0.064 mag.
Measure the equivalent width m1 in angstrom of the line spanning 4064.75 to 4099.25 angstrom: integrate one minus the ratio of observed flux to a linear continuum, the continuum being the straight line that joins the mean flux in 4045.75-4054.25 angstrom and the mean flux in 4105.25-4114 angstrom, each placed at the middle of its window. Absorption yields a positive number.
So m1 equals 0.9 angstrom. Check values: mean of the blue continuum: 9.33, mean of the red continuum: 8.33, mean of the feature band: 8.56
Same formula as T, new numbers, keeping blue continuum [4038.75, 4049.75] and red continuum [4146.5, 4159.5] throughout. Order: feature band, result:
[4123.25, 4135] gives 0.5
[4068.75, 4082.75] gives 1.1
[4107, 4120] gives 0.8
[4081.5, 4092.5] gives -0.2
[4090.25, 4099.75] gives 1.2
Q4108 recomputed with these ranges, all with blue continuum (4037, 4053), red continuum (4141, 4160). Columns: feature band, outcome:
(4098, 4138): 0.06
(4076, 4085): 0.02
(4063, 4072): 0.11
